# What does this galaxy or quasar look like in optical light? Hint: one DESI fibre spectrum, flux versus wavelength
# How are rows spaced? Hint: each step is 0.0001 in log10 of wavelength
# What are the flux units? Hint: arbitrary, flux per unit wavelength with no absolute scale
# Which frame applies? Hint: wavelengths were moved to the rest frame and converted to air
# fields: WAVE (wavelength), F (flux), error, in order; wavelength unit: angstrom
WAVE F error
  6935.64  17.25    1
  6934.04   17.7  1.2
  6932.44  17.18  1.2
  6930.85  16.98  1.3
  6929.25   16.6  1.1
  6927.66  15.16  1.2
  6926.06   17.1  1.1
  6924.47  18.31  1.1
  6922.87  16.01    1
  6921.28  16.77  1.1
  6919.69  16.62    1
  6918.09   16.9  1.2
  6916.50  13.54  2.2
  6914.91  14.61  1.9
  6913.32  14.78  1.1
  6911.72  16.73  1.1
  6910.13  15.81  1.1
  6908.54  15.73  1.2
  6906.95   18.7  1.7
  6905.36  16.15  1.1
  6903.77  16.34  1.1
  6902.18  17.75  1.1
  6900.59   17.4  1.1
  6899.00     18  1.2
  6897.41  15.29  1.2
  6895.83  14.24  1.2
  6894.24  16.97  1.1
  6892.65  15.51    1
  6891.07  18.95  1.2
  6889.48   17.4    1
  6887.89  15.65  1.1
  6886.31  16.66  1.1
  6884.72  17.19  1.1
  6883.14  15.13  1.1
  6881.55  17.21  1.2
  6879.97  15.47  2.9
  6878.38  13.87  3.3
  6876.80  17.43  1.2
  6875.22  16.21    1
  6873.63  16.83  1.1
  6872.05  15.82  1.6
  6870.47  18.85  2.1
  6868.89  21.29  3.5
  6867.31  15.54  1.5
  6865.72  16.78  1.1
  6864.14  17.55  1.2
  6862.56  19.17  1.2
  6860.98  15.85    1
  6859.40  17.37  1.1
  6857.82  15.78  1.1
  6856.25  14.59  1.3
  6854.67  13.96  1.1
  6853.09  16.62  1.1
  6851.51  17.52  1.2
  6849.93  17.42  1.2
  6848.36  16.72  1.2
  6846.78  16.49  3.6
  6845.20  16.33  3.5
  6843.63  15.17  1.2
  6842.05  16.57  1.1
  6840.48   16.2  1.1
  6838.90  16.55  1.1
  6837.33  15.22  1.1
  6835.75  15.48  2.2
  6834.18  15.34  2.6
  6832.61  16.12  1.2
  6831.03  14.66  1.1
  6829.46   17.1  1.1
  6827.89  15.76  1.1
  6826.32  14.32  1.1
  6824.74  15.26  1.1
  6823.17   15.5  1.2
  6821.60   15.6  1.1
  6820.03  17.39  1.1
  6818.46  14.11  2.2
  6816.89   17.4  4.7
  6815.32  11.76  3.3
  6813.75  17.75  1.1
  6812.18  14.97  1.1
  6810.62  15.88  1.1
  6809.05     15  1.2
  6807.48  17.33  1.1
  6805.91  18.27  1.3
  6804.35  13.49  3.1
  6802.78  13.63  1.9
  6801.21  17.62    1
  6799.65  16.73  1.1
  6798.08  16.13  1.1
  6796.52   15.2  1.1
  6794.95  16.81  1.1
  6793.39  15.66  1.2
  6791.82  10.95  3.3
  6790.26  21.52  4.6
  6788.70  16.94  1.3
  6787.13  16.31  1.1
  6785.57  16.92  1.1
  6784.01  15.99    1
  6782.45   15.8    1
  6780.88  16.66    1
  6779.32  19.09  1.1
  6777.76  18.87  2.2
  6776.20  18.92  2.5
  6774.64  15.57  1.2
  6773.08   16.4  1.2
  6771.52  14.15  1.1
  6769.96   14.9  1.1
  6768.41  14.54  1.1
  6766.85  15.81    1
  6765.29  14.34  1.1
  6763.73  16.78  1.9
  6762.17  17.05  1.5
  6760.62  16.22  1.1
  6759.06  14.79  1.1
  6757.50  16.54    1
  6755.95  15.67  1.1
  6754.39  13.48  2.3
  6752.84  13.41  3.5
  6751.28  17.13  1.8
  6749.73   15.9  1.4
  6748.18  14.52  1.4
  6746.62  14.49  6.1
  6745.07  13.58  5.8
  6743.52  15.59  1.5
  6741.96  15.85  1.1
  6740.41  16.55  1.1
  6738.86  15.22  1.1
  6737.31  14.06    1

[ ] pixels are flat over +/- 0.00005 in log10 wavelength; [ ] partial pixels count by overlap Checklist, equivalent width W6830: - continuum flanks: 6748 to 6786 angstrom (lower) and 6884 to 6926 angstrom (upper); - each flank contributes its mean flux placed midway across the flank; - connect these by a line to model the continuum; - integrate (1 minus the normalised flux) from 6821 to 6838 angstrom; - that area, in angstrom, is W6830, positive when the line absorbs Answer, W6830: 0.8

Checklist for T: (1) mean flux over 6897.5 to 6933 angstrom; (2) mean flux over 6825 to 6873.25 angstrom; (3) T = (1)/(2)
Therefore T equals 1.0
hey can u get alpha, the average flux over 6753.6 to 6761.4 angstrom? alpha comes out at 15.3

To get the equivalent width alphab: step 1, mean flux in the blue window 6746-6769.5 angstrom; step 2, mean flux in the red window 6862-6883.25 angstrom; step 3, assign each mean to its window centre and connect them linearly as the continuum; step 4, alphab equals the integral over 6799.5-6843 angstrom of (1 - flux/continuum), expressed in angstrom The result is 1.4 angstrom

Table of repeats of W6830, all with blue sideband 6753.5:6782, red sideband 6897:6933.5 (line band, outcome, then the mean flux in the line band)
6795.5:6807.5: 0.1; 16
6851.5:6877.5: -0.8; 16.9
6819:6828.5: 0.4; 15.6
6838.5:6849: 0.0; 16.3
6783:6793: -0.2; 16.4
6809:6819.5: 0.6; 15.3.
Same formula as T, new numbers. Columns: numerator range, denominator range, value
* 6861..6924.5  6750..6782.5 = 1.04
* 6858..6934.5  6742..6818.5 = 1.05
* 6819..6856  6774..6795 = 0.94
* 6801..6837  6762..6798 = 0.96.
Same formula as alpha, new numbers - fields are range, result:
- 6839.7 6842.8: 16.4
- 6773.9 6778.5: 17.8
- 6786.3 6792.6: 16.4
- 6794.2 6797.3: 16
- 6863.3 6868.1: 16.6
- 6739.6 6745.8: 15.4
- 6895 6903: 16.5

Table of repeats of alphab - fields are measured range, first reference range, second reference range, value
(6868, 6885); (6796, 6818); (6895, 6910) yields -0.5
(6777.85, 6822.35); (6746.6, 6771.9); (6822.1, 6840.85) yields -1.9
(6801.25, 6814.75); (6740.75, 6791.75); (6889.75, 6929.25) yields 0.2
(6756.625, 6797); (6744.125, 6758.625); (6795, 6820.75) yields -2.4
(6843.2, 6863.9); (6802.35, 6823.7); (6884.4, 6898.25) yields -0.5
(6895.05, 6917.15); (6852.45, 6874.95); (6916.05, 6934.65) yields 0.8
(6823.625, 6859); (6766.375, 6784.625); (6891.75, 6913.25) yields 1.2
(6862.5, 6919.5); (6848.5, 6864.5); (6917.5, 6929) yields 0.2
